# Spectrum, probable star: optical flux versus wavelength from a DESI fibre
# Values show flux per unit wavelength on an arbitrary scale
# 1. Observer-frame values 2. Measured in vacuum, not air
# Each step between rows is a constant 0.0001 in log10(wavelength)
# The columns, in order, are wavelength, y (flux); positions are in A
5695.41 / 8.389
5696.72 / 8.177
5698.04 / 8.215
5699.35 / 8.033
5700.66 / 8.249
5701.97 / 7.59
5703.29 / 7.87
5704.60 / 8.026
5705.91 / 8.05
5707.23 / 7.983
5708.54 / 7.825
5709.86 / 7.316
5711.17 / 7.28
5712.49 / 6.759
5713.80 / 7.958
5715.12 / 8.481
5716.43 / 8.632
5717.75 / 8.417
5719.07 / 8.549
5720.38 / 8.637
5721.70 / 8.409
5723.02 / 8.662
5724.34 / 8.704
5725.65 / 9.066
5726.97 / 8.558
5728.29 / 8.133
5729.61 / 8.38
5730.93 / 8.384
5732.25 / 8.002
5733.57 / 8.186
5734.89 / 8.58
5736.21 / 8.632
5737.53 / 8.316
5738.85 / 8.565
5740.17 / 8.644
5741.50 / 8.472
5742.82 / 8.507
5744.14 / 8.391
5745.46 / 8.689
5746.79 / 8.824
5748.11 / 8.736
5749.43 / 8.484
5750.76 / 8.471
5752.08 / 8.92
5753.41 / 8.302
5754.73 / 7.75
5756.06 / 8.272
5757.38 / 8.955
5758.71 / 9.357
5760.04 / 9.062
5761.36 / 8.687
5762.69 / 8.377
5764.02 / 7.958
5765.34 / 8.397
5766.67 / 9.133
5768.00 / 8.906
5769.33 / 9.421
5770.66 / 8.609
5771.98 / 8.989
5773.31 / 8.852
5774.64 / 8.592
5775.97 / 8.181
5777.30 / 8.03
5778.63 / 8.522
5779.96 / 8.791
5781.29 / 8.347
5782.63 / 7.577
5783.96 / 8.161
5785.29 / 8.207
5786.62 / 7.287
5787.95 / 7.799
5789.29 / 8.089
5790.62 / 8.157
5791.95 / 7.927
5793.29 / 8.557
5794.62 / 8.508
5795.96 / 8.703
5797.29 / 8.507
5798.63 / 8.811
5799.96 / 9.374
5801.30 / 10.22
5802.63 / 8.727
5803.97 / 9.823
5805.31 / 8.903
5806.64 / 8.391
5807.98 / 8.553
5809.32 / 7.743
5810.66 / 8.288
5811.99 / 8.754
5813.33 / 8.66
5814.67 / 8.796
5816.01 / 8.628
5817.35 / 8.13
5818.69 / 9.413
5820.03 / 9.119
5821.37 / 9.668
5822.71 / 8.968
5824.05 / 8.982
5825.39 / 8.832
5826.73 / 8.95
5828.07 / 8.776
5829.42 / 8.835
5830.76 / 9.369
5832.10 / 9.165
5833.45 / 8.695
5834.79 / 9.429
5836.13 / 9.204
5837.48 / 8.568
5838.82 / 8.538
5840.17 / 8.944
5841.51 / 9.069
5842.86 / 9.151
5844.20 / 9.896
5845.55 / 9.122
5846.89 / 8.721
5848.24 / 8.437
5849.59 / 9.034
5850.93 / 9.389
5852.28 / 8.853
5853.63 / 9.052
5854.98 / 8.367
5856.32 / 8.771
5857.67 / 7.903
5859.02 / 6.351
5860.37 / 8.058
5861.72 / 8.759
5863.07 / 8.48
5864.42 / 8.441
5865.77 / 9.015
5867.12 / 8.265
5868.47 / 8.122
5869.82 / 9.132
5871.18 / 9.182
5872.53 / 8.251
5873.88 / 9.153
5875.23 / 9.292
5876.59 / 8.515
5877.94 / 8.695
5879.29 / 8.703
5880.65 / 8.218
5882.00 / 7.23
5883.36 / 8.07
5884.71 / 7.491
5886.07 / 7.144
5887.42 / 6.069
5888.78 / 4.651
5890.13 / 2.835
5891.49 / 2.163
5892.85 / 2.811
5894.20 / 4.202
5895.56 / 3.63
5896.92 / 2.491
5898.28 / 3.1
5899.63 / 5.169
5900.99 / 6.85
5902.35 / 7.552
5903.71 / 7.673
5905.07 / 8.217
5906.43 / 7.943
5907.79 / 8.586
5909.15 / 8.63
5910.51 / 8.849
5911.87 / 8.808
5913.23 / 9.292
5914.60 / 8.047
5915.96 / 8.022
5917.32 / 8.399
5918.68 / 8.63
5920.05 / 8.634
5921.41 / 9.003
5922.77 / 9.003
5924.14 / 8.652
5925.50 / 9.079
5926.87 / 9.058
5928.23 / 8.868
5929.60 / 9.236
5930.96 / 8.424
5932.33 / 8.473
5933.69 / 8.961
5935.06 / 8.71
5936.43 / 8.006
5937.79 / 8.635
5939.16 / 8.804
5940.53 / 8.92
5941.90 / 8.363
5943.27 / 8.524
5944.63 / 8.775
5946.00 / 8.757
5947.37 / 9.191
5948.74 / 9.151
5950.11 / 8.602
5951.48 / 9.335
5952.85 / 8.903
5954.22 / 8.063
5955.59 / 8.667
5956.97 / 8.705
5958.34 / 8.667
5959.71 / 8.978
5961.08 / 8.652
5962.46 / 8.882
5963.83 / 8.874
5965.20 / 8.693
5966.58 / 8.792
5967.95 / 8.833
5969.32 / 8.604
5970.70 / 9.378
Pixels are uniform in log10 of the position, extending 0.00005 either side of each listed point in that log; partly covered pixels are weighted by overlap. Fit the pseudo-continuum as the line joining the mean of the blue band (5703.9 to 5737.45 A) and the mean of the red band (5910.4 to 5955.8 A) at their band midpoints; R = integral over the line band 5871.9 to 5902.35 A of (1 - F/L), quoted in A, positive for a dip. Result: 8.7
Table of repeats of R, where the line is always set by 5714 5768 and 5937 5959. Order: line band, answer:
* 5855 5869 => 0.71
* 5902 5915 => 0.48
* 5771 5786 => 0.33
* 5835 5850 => -0.59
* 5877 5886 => 0.69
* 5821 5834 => -0.58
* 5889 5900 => 6.83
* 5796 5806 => -0.65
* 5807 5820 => 0.06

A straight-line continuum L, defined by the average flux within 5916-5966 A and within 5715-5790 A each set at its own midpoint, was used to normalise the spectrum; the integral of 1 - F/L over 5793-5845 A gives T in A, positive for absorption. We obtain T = -2.03 A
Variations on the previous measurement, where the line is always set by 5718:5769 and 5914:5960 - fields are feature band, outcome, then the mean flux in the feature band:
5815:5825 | -0.41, 8.98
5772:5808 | 0.35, 8.51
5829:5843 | -0.59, 8.99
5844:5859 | -0.14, 8.73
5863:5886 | 0.56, 8.45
